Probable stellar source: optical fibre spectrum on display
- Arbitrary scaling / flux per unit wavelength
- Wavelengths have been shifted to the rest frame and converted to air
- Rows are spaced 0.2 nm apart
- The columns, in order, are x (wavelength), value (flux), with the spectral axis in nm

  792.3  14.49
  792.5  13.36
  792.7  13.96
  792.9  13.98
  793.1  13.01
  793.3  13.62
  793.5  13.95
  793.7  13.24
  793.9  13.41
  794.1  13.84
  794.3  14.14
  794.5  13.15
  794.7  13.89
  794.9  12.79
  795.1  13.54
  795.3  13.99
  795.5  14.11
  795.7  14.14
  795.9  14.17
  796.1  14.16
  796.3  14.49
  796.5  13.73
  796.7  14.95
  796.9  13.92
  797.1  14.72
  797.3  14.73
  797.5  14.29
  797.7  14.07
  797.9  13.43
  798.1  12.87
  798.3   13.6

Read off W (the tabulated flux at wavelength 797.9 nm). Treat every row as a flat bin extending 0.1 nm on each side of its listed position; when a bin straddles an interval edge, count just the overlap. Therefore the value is 13.43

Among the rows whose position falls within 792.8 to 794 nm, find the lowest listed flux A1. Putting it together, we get 13.01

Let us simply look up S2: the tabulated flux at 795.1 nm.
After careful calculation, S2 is 13.54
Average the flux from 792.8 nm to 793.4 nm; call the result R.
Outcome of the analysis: 13.5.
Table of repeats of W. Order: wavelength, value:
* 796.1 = 14.16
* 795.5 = 14.11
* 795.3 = 13.99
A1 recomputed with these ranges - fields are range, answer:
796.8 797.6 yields 13.92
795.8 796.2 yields 14.16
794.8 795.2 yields 12.79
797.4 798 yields 13.43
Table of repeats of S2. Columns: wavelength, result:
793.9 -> 13.41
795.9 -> 14.17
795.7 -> 14.14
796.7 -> 14.95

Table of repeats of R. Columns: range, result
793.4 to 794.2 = 13.6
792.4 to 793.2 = 13.6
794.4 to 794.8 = 13.5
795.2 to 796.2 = 14.1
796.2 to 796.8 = 14.4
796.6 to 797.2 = 14.5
